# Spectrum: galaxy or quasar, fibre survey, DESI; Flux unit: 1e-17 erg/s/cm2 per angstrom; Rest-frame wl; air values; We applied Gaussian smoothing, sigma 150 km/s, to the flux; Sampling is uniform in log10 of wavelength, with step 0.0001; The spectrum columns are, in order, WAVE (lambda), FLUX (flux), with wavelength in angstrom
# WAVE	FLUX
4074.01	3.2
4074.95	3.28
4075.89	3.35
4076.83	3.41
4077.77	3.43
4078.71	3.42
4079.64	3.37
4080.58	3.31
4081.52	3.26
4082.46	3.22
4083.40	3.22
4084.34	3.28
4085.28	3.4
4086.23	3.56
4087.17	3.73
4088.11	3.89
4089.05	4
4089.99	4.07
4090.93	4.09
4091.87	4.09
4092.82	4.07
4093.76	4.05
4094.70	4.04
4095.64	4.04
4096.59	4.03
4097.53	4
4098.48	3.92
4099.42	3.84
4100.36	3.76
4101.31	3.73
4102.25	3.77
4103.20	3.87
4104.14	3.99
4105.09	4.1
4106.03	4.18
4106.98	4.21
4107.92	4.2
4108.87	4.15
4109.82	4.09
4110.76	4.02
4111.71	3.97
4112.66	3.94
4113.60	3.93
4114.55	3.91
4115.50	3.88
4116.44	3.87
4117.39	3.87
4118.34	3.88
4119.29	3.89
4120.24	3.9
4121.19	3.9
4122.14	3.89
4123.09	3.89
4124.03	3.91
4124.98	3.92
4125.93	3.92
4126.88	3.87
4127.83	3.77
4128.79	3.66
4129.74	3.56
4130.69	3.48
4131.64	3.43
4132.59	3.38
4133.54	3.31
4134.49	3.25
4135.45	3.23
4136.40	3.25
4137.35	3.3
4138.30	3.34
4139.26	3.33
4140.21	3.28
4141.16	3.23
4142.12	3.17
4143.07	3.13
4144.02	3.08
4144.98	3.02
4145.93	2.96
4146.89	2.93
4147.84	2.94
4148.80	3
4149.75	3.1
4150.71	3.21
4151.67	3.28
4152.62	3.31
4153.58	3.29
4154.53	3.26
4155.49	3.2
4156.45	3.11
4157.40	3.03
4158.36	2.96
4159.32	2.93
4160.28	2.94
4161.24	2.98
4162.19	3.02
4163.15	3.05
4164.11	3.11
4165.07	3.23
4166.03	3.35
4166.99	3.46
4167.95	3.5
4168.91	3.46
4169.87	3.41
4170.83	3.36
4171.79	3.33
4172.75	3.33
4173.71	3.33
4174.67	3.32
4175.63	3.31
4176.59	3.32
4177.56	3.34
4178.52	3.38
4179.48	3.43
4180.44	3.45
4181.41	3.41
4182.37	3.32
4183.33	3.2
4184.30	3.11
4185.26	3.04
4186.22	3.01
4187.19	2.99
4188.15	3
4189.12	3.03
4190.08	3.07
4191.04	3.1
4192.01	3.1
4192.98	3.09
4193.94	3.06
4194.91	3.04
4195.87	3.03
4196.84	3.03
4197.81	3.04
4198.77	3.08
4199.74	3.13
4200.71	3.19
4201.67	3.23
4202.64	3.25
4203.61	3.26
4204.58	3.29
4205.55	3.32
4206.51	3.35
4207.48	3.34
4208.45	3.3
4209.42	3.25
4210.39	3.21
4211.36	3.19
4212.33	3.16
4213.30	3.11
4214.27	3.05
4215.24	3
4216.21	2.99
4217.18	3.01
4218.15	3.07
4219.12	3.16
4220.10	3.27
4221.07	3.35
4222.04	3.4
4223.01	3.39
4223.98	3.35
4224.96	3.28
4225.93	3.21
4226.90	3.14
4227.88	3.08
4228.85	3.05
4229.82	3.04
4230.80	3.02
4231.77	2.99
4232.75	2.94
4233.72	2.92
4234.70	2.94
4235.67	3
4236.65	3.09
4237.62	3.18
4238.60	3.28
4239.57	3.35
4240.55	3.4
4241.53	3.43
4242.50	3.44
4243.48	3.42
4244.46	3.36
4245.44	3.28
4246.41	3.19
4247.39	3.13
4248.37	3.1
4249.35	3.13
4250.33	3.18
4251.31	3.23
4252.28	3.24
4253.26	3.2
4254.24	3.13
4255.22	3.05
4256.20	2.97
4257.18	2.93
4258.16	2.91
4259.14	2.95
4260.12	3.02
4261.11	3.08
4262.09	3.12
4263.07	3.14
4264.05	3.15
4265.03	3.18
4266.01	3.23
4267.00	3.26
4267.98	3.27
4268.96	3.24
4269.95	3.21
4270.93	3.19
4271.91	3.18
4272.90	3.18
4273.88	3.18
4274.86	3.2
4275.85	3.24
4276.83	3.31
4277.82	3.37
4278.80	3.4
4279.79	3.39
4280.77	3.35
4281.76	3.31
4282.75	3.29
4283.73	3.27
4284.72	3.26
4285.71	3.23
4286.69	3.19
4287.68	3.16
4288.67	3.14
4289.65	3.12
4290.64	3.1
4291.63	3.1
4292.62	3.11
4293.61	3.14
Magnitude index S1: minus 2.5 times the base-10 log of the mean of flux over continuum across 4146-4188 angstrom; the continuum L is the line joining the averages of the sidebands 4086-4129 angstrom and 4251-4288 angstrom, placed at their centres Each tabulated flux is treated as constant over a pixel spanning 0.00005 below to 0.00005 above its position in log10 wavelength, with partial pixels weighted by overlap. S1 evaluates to 0.15 mag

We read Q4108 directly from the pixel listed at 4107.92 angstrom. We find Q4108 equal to 4.2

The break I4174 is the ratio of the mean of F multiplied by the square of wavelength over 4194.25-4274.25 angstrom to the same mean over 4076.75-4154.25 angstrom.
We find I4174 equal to 0.9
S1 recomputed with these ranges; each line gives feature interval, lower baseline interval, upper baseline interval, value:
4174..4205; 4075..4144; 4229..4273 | 0.07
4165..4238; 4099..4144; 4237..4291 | 0.08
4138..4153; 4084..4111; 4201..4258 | 0.17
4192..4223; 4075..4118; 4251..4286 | 0.08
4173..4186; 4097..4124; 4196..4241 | 0.05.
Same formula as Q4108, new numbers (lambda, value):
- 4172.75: 3.33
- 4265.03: 3.18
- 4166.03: 3.35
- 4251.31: 3.23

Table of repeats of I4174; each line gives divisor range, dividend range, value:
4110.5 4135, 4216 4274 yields 0.89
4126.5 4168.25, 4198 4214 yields 1.03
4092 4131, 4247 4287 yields 0.87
